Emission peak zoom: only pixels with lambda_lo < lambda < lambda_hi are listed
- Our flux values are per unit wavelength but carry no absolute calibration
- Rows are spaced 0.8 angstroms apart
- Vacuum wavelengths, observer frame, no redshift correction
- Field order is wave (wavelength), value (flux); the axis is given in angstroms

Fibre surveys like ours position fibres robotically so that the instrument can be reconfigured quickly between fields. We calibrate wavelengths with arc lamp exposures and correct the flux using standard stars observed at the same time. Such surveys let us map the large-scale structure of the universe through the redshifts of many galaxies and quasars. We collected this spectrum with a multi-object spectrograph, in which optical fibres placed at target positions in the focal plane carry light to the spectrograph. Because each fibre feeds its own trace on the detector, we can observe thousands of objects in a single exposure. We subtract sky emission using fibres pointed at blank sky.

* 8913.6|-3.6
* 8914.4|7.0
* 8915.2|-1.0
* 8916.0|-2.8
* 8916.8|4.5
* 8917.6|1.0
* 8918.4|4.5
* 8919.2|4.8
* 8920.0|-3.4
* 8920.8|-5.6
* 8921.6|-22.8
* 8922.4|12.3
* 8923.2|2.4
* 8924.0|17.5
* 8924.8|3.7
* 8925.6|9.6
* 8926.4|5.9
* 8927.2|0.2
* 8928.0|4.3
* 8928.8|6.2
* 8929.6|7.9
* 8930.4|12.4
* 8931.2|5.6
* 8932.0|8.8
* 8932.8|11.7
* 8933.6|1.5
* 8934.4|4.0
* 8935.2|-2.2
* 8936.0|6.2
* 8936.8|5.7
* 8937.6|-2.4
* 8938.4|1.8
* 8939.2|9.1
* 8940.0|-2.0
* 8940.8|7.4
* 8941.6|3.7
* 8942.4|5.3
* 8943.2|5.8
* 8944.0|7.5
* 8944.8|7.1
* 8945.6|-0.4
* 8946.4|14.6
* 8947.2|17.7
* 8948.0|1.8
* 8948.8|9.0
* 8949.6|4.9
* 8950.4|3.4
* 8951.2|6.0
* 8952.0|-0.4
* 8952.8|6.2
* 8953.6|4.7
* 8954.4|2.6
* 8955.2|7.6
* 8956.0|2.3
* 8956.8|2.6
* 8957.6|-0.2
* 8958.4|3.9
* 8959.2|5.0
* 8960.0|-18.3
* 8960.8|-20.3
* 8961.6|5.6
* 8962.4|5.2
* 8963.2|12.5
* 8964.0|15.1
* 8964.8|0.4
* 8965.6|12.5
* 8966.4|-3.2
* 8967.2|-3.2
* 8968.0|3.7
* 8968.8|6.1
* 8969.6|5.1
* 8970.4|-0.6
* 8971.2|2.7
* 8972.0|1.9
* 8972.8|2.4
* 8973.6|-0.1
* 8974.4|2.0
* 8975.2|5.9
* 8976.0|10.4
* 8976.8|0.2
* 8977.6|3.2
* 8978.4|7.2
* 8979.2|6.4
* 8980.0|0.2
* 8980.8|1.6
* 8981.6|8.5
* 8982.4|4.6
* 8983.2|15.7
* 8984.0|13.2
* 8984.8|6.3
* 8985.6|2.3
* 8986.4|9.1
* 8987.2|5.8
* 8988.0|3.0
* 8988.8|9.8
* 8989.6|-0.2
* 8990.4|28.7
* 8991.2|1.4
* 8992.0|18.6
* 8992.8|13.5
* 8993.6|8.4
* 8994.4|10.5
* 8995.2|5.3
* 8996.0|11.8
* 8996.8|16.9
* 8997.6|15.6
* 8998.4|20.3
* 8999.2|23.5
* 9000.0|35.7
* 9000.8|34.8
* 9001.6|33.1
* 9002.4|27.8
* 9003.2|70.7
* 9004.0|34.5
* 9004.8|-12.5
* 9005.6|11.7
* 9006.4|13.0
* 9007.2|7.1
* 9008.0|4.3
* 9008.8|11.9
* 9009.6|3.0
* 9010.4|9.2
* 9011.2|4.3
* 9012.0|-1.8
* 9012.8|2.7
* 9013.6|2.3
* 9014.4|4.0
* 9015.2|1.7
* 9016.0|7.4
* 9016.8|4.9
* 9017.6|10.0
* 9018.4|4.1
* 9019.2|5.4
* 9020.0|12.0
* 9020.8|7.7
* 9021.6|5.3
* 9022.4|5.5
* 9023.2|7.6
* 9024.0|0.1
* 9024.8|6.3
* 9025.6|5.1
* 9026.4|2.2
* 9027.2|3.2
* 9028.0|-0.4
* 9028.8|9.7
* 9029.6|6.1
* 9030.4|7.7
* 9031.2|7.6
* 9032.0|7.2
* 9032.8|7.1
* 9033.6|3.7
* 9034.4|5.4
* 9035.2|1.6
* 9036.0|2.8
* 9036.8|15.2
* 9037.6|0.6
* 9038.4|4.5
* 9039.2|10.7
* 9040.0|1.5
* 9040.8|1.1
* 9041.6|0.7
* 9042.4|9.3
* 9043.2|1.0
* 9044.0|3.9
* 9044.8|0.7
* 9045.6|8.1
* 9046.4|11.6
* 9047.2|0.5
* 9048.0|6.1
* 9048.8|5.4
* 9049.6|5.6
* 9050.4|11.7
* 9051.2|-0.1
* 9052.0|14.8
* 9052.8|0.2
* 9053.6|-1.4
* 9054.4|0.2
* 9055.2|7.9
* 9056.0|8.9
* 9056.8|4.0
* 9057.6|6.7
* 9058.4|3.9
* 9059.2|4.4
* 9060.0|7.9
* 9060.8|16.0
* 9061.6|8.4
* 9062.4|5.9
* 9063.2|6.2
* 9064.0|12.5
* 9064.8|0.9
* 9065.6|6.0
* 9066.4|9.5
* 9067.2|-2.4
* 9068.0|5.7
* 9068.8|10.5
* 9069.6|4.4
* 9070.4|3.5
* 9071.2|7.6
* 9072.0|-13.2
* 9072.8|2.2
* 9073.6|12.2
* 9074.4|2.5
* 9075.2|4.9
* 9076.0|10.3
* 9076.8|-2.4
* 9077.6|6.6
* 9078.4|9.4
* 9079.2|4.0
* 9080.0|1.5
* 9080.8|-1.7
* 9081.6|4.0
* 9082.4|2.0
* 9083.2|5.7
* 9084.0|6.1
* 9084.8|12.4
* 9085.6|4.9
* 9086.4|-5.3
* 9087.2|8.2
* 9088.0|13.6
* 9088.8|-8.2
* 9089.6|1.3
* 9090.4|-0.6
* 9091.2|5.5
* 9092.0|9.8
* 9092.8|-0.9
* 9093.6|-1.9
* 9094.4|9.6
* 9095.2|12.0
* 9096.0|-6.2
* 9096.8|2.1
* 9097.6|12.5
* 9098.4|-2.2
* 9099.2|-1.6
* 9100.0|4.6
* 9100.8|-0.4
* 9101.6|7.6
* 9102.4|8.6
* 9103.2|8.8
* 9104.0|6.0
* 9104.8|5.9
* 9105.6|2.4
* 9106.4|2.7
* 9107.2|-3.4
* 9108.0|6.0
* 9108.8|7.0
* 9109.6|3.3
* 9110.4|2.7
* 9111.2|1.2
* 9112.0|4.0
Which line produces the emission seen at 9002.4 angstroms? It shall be H-gamma 4340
